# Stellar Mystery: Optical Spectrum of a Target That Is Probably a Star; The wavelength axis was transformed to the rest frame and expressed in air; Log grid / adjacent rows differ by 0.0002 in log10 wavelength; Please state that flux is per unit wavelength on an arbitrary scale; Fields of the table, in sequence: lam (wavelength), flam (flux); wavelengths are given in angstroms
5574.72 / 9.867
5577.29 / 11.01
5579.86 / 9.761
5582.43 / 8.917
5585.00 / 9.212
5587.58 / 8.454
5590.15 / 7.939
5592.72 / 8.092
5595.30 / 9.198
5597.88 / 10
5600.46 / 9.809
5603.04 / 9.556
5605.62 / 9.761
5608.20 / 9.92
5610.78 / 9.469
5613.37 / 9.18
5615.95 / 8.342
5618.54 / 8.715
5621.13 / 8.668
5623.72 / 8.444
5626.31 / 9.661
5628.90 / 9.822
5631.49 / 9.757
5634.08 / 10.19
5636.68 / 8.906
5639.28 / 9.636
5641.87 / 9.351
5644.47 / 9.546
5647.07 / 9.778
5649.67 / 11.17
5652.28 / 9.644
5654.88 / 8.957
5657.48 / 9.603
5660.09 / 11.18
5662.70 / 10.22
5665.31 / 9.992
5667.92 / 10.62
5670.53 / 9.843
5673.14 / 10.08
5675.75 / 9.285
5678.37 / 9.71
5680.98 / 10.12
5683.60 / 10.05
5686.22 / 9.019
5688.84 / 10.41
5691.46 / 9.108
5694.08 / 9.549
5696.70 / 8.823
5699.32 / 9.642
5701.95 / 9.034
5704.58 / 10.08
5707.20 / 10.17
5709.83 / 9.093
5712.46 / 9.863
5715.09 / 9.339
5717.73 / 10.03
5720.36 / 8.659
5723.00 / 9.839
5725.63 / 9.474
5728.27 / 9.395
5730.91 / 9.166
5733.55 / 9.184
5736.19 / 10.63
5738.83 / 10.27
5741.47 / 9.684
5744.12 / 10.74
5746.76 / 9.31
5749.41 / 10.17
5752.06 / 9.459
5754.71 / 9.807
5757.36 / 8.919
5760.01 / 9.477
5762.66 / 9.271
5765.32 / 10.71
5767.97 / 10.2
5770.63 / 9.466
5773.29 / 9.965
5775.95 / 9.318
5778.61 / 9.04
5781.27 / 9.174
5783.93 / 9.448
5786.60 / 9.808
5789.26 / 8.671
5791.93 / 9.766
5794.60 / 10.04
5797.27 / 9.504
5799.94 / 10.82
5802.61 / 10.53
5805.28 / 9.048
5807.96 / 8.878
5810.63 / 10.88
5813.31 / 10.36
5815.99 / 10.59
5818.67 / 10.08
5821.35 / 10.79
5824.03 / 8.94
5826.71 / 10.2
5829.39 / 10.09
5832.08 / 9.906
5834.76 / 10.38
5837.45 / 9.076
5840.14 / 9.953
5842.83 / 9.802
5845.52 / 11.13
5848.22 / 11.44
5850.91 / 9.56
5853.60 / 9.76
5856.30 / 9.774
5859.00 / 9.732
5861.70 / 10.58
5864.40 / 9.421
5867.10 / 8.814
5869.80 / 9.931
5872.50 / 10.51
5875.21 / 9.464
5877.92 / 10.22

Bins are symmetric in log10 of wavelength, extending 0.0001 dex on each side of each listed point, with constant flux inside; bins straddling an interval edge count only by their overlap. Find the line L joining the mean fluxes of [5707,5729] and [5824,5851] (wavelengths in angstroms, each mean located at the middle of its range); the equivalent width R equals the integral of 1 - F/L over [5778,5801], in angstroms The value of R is 0.7 angstroms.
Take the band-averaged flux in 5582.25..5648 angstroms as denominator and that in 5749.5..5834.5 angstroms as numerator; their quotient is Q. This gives 1.1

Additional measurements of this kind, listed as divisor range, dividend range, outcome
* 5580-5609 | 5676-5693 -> 1.06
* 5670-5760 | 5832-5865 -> 1.04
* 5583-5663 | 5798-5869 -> 1.06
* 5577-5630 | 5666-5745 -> 1.05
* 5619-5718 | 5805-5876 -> 1.03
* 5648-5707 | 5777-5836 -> 1.00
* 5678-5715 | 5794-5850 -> 1.05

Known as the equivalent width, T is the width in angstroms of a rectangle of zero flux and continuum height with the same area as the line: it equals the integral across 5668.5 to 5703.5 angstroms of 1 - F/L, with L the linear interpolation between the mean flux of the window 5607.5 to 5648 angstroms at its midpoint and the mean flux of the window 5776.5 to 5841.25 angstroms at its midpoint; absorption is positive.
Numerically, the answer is -0.48 angstroms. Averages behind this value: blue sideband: 9.33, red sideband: 9.83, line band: 9.61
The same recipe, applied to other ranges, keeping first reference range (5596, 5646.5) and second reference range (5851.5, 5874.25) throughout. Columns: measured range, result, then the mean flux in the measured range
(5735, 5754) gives -0.8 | 10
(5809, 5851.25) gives -2.0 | 10.2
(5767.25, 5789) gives 0.4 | 9.49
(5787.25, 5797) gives 0.2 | 9.52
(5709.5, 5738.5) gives 0.1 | 9.56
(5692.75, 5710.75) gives 0.1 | 9.5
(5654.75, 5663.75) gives -0.6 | 10.1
